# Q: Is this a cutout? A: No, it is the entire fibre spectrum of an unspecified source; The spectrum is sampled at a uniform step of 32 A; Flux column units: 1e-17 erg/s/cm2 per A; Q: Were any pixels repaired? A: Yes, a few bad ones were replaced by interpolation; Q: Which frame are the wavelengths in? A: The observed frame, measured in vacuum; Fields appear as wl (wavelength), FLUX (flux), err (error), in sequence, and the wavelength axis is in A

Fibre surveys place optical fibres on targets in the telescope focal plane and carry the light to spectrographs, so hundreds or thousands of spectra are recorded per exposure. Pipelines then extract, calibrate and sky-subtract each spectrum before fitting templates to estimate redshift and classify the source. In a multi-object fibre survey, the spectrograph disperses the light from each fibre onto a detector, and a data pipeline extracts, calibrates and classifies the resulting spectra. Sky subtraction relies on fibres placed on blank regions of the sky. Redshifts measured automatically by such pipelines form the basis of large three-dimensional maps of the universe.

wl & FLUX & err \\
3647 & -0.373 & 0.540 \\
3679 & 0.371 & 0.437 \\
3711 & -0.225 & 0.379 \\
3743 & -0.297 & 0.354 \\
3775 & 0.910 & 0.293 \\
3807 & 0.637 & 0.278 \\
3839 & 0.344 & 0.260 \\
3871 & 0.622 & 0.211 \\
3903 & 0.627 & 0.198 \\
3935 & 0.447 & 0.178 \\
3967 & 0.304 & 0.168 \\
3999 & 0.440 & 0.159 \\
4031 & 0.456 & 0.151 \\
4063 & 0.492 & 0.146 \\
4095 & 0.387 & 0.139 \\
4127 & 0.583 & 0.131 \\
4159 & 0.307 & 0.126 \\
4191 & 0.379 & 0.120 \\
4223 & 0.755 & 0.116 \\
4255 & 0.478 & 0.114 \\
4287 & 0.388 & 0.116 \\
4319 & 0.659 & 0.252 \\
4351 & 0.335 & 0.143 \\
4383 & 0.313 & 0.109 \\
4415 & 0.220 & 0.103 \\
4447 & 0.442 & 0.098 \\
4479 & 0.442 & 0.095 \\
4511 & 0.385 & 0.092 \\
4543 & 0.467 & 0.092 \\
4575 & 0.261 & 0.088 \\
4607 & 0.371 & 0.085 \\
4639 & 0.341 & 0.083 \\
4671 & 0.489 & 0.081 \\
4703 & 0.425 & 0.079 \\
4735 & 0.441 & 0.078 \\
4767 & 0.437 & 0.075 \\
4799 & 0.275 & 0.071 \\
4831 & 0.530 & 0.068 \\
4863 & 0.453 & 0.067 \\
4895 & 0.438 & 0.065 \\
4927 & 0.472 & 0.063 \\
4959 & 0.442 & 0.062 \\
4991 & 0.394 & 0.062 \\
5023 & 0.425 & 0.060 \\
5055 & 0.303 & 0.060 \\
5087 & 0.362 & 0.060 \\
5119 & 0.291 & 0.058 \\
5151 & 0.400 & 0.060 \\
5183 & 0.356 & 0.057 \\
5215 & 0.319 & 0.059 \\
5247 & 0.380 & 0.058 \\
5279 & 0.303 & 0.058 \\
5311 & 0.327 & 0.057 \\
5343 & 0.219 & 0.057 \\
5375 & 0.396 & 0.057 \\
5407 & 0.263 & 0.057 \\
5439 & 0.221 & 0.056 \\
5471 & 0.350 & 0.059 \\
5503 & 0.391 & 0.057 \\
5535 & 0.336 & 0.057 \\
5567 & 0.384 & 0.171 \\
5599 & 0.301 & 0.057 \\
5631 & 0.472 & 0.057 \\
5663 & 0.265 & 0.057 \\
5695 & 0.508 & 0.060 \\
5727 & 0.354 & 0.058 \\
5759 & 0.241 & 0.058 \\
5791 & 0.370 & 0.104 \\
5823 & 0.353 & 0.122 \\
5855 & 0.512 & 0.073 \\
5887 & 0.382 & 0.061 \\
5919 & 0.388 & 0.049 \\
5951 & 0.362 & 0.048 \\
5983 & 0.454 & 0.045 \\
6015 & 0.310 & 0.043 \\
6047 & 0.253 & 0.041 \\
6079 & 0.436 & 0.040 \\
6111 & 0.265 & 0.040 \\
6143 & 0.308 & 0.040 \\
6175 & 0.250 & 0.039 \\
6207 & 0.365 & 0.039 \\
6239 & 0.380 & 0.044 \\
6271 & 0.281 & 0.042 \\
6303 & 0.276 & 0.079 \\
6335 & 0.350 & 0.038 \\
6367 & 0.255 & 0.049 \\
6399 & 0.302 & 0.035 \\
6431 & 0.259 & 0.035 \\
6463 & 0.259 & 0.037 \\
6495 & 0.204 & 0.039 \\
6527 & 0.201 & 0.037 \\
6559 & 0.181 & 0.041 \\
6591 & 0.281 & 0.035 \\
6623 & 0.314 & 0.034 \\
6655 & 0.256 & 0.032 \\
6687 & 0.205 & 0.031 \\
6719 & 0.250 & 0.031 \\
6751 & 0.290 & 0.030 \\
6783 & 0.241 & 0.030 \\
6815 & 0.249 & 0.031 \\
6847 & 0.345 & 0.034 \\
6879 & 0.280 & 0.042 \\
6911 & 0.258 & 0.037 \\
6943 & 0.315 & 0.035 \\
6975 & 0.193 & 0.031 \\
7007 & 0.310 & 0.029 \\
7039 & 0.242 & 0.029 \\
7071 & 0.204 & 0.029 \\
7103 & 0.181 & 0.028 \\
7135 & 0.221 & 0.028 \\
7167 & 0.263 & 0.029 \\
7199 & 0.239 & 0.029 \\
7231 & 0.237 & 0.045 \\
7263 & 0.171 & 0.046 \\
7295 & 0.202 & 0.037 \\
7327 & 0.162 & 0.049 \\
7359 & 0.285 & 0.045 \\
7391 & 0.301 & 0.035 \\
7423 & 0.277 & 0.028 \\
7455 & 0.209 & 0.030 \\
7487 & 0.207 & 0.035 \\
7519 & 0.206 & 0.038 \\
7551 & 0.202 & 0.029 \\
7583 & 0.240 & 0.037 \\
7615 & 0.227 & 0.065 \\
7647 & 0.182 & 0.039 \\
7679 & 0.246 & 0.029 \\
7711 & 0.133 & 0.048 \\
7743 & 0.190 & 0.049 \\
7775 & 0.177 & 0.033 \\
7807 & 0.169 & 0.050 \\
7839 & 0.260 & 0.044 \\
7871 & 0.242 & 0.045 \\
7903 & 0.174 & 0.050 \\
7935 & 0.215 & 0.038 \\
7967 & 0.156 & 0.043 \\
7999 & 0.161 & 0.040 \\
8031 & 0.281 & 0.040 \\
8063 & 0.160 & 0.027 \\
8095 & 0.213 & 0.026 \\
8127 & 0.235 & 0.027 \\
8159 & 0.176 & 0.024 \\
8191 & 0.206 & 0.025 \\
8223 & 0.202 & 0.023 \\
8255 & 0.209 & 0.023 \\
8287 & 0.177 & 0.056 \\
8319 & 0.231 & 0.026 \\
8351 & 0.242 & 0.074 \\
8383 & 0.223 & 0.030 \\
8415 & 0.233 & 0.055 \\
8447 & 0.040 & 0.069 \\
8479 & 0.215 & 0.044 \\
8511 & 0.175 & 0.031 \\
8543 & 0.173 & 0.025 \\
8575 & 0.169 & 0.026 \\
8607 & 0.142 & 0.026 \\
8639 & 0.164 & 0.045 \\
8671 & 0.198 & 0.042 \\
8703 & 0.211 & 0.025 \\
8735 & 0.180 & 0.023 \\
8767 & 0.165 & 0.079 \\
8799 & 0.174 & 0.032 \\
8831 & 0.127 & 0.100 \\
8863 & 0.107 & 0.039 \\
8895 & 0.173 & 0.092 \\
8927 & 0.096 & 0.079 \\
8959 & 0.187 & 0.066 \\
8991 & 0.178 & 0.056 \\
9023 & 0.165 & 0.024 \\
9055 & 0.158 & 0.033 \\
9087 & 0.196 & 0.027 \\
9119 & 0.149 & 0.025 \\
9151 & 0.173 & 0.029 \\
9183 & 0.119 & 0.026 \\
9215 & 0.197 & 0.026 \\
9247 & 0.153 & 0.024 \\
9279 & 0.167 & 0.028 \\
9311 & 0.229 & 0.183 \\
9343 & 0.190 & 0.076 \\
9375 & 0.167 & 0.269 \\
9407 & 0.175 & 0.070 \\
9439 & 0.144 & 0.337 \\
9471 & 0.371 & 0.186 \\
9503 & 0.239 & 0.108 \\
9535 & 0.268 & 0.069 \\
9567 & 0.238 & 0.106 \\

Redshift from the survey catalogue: 0.041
